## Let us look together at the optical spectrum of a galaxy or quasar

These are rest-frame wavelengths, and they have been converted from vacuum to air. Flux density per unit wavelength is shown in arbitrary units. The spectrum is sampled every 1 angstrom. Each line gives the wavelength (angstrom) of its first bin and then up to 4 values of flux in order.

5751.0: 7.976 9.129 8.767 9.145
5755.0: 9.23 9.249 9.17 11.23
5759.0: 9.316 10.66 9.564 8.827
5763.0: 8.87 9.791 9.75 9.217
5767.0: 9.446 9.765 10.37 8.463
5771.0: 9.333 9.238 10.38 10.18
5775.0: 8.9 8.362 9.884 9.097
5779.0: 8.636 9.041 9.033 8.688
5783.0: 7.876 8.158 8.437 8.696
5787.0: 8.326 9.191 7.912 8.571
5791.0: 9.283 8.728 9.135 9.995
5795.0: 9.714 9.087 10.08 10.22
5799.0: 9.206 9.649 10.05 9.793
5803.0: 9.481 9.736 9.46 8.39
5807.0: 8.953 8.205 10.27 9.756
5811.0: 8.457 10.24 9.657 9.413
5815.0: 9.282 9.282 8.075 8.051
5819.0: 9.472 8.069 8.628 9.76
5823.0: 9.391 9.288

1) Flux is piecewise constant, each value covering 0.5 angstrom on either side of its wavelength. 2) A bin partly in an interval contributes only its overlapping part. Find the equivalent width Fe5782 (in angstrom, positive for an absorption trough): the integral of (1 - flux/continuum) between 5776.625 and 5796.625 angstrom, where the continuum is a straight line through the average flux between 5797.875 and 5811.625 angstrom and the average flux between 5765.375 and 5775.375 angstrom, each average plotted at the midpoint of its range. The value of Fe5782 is 1.2 angstrom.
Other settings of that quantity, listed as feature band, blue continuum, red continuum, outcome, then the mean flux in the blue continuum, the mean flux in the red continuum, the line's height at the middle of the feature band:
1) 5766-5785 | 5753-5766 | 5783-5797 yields 0.1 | 9.52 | 8.87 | 9.18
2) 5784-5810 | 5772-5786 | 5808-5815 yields 0.2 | 8.97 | 9.51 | 9.27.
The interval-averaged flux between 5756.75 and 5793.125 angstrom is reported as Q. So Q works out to 9.18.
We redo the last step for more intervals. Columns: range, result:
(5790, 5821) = 9.28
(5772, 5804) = 9.16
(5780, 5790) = 8.51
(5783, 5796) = 8.82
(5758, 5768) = 9.59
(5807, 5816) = 9.38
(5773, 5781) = 9.23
